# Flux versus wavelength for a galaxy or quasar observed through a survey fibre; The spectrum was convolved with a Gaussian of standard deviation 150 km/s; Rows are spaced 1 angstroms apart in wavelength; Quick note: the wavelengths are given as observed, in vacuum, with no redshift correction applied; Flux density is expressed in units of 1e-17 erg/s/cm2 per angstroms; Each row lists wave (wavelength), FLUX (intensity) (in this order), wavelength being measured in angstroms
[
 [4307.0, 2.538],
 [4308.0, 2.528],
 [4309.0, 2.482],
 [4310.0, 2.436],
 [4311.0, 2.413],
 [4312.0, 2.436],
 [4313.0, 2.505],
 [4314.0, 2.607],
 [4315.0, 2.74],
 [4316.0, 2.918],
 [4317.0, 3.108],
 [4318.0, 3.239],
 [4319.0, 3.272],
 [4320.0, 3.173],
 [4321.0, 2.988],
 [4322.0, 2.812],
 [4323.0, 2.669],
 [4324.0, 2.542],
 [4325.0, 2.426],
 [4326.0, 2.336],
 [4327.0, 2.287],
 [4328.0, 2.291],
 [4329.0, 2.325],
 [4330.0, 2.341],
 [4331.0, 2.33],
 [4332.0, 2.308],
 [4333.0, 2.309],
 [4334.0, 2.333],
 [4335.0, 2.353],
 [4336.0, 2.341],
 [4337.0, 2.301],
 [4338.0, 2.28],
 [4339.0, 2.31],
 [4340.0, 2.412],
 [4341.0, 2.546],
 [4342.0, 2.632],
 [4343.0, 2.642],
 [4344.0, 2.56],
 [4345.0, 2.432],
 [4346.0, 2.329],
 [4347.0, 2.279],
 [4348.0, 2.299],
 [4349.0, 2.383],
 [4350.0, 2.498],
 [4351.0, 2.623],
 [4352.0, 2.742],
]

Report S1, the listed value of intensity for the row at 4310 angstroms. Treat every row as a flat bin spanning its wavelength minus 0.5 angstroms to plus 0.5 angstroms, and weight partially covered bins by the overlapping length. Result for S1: 2.436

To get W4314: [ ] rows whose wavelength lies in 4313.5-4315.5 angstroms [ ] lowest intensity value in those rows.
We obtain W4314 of 2.607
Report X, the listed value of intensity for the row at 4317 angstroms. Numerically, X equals 3.108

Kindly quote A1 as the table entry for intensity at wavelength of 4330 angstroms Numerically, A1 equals 2.341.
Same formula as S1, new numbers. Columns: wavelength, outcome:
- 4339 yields 2.31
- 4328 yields 2.291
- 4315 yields 2.74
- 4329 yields 2.325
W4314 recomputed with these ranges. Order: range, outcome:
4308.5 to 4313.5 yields 2.413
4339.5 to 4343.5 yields 2.412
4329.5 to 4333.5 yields 2.308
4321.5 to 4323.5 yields 2.669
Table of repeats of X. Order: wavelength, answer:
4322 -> 2.812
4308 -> 2.528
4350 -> 2.498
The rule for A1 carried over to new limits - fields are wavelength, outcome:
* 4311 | 2.413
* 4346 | 2.329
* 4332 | 2.308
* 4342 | 2.632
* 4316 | 2.918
